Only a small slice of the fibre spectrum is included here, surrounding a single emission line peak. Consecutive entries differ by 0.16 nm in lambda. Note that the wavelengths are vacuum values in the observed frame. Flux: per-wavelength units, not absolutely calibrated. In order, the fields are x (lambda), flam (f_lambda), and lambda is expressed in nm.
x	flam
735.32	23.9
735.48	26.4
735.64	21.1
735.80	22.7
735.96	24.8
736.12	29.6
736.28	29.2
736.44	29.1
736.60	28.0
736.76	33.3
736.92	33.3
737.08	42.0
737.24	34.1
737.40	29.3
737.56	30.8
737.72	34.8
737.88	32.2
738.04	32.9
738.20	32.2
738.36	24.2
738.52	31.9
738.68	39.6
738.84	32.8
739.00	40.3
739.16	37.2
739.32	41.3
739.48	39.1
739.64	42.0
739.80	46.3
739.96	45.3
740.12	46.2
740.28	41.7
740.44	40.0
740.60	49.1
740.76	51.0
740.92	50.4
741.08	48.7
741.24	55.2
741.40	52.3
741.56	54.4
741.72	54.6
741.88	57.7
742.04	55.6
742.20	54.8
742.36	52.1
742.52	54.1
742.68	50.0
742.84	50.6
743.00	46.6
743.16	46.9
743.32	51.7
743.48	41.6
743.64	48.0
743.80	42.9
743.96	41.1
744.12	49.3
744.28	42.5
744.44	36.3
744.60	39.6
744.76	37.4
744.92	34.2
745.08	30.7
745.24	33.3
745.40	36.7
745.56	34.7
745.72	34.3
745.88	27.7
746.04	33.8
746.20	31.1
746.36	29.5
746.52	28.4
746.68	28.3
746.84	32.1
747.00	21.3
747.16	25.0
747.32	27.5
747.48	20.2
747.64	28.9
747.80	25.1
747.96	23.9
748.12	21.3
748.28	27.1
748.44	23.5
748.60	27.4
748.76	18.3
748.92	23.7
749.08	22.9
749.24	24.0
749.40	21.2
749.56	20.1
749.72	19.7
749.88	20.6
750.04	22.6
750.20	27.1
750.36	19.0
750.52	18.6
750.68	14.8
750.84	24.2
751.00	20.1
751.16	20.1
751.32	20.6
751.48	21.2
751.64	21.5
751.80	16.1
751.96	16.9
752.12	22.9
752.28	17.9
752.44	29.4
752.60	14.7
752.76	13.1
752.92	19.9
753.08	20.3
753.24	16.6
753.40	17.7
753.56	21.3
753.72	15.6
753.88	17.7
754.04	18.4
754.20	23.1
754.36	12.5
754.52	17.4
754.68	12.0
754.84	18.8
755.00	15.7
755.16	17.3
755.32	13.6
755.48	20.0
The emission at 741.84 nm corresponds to C IV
